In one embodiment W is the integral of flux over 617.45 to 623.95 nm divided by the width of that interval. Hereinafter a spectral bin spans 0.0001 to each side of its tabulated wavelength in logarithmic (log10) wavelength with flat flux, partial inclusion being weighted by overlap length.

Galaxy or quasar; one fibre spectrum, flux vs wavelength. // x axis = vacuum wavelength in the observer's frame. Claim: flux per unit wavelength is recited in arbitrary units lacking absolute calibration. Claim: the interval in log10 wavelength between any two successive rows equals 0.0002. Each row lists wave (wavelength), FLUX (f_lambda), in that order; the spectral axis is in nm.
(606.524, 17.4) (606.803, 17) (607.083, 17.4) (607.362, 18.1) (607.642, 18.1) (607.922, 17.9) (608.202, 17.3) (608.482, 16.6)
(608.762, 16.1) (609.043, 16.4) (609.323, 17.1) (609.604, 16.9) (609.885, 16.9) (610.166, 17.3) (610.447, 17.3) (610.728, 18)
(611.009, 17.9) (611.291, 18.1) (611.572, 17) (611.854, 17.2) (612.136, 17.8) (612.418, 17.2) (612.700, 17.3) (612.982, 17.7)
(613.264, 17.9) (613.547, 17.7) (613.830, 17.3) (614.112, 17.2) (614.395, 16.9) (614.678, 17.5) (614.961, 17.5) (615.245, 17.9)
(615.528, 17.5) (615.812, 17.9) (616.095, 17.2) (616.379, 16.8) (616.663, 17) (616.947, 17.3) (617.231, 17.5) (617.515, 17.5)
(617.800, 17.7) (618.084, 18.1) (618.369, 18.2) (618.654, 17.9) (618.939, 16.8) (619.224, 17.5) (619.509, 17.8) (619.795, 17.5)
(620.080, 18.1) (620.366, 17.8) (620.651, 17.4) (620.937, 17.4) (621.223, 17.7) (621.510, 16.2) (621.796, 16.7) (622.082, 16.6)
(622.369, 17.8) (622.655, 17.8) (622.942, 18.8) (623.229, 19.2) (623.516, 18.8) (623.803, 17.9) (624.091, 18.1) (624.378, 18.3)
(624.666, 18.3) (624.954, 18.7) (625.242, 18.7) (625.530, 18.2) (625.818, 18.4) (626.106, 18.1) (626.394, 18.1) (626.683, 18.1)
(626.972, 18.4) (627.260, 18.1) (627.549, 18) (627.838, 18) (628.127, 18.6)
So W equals 17.7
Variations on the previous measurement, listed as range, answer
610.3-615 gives 17.5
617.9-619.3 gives 17.7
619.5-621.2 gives 17.7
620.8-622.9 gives 17.2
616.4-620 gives 17.6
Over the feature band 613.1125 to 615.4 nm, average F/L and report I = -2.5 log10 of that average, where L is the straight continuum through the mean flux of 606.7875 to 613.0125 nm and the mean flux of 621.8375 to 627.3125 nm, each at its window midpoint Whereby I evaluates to 0.01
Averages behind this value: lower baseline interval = 17.3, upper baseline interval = 18.2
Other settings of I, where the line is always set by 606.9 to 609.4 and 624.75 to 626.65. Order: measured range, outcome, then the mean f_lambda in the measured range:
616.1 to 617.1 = 0.04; 17.1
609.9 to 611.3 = -0.01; 17.6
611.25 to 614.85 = 0.01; 17.4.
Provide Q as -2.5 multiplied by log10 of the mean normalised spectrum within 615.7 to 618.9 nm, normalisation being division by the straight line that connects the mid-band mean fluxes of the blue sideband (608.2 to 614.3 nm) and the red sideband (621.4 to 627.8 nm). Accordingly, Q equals 0.01 mag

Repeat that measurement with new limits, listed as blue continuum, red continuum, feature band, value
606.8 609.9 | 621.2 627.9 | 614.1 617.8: 0.01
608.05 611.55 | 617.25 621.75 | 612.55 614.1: -0.02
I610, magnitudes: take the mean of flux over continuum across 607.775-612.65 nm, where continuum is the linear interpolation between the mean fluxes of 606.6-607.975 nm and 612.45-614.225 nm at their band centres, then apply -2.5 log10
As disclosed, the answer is 0.02 mag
